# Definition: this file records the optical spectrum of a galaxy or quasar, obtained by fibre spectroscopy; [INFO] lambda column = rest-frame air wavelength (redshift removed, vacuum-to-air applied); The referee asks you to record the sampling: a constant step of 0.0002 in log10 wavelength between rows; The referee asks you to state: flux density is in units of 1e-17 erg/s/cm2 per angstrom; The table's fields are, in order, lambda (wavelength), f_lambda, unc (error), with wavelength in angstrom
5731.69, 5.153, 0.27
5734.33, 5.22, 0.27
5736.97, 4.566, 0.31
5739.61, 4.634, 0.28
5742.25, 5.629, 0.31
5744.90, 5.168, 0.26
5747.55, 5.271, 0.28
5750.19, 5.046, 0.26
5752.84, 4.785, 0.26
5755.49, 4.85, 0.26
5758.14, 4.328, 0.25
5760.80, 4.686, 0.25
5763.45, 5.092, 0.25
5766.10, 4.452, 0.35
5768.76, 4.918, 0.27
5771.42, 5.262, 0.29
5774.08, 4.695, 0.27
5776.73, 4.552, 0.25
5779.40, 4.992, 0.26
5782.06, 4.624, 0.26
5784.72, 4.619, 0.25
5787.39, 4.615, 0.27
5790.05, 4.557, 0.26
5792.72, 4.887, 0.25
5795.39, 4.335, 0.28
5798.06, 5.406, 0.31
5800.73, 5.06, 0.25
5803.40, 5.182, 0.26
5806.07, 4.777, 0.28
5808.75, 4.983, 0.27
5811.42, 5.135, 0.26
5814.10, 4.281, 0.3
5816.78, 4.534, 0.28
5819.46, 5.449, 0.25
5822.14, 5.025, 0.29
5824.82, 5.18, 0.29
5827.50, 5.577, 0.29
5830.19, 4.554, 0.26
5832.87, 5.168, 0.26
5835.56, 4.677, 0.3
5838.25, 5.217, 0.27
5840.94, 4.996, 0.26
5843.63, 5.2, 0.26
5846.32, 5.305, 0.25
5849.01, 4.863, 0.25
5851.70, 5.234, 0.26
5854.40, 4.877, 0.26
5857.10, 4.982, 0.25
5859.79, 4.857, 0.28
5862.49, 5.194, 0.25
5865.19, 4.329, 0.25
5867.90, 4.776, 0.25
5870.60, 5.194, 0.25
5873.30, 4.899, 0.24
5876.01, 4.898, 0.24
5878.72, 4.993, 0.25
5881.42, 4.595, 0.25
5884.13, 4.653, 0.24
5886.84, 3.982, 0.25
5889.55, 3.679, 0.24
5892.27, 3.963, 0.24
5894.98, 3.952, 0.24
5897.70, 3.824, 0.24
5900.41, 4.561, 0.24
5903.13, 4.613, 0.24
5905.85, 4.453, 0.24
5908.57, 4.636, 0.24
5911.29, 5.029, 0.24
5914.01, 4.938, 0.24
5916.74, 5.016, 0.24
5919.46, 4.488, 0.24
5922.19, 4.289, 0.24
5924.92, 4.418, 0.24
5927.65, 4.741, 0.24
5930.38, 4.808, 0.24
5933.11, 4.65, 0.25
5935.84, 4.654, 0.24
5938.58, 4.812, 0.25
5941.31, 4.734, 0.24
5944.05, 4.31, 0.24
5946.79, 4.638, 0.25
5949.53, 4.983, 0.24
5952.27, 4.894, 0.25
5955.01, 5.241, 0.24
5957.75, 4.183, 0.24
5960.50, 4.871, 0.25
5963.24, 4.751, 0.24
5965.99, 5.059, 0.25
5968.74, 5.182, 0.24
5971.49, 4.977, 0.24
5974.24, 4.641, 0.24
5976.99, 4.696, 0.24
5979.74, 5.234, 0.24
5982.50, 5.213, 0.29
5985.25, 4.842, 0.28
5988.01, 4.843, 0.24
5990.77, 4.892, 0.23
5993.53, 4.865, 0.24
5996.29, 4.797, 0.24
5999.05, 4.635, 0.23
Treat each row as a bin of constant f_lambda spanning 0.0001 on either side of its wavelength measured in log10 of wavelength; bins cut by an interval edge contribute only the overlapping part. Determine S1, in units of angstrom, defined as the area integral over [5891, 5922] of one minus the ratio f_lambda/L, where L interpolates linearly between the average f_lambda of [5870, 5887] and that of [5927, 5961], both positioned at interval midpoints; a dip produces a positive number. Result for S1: 1.7 angstrom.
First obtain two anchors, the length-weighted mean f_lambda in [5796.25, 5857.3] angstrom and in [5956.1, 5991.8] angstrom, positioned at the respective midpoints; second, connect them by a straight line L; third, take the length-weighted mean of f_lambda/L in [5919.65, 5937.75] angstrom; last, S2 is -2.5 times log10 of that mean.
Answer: 0.08 mag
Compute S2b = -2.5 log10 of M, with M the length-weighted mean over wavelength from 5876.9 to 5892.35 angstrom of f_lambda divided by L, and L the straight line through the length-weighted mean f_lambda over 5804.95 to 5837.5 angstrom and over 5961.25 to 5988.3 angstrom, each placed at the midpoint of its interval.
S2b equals 0.138 mag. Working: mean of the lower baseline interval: 4.95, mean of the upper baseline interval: 4.95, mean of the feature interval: 4.36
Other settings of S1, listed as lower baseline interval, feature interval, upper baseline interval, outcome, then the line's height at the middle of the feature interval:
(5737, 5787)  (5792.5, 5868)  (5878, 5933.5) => -4.8 angstrom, 4.68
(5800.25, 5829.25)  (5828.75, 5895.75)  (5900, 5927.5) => 1.0 angstrom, 4.84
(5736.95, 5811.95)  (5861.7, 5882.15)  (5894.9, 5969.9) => -0.5 angstrom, 4.75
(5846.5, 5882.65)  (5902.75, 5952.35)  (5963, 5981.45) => 2.5 angstrom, 4.93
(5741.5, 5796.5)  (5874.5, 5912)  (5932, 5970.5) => 3.0 angstrom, 4.8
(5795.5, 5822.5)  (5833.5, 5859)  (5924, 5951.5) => -0.9 angstrom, 4.87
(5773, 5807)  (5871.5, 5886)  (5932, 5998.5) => 0.1 angstrom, 4.81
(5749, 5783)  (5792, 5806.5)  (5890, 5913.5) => -0.8 angstrom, 4.69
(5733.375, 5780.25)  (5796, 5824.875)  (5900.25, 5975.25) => -0.8 angstrom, 4.85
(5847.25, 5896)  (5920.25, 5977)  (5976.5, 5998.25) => 1.2 angstrom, 4.84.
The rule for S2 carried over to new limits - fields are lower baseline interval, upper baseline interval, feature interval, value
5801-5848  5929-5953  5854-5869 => 0.019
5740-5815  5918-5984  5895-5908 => 0.110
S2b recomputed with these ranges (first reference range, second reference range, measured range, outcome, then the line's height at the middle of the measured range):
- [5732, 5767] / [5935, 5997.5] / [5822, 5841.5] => -0.04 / 4.89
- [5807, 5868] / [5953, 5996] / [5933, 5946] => 0.07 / 4.92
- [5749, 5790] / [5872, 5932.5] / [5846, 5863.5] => -0.10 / 4.61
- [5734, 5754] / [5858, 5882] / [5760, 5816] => 0.04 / 4.98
